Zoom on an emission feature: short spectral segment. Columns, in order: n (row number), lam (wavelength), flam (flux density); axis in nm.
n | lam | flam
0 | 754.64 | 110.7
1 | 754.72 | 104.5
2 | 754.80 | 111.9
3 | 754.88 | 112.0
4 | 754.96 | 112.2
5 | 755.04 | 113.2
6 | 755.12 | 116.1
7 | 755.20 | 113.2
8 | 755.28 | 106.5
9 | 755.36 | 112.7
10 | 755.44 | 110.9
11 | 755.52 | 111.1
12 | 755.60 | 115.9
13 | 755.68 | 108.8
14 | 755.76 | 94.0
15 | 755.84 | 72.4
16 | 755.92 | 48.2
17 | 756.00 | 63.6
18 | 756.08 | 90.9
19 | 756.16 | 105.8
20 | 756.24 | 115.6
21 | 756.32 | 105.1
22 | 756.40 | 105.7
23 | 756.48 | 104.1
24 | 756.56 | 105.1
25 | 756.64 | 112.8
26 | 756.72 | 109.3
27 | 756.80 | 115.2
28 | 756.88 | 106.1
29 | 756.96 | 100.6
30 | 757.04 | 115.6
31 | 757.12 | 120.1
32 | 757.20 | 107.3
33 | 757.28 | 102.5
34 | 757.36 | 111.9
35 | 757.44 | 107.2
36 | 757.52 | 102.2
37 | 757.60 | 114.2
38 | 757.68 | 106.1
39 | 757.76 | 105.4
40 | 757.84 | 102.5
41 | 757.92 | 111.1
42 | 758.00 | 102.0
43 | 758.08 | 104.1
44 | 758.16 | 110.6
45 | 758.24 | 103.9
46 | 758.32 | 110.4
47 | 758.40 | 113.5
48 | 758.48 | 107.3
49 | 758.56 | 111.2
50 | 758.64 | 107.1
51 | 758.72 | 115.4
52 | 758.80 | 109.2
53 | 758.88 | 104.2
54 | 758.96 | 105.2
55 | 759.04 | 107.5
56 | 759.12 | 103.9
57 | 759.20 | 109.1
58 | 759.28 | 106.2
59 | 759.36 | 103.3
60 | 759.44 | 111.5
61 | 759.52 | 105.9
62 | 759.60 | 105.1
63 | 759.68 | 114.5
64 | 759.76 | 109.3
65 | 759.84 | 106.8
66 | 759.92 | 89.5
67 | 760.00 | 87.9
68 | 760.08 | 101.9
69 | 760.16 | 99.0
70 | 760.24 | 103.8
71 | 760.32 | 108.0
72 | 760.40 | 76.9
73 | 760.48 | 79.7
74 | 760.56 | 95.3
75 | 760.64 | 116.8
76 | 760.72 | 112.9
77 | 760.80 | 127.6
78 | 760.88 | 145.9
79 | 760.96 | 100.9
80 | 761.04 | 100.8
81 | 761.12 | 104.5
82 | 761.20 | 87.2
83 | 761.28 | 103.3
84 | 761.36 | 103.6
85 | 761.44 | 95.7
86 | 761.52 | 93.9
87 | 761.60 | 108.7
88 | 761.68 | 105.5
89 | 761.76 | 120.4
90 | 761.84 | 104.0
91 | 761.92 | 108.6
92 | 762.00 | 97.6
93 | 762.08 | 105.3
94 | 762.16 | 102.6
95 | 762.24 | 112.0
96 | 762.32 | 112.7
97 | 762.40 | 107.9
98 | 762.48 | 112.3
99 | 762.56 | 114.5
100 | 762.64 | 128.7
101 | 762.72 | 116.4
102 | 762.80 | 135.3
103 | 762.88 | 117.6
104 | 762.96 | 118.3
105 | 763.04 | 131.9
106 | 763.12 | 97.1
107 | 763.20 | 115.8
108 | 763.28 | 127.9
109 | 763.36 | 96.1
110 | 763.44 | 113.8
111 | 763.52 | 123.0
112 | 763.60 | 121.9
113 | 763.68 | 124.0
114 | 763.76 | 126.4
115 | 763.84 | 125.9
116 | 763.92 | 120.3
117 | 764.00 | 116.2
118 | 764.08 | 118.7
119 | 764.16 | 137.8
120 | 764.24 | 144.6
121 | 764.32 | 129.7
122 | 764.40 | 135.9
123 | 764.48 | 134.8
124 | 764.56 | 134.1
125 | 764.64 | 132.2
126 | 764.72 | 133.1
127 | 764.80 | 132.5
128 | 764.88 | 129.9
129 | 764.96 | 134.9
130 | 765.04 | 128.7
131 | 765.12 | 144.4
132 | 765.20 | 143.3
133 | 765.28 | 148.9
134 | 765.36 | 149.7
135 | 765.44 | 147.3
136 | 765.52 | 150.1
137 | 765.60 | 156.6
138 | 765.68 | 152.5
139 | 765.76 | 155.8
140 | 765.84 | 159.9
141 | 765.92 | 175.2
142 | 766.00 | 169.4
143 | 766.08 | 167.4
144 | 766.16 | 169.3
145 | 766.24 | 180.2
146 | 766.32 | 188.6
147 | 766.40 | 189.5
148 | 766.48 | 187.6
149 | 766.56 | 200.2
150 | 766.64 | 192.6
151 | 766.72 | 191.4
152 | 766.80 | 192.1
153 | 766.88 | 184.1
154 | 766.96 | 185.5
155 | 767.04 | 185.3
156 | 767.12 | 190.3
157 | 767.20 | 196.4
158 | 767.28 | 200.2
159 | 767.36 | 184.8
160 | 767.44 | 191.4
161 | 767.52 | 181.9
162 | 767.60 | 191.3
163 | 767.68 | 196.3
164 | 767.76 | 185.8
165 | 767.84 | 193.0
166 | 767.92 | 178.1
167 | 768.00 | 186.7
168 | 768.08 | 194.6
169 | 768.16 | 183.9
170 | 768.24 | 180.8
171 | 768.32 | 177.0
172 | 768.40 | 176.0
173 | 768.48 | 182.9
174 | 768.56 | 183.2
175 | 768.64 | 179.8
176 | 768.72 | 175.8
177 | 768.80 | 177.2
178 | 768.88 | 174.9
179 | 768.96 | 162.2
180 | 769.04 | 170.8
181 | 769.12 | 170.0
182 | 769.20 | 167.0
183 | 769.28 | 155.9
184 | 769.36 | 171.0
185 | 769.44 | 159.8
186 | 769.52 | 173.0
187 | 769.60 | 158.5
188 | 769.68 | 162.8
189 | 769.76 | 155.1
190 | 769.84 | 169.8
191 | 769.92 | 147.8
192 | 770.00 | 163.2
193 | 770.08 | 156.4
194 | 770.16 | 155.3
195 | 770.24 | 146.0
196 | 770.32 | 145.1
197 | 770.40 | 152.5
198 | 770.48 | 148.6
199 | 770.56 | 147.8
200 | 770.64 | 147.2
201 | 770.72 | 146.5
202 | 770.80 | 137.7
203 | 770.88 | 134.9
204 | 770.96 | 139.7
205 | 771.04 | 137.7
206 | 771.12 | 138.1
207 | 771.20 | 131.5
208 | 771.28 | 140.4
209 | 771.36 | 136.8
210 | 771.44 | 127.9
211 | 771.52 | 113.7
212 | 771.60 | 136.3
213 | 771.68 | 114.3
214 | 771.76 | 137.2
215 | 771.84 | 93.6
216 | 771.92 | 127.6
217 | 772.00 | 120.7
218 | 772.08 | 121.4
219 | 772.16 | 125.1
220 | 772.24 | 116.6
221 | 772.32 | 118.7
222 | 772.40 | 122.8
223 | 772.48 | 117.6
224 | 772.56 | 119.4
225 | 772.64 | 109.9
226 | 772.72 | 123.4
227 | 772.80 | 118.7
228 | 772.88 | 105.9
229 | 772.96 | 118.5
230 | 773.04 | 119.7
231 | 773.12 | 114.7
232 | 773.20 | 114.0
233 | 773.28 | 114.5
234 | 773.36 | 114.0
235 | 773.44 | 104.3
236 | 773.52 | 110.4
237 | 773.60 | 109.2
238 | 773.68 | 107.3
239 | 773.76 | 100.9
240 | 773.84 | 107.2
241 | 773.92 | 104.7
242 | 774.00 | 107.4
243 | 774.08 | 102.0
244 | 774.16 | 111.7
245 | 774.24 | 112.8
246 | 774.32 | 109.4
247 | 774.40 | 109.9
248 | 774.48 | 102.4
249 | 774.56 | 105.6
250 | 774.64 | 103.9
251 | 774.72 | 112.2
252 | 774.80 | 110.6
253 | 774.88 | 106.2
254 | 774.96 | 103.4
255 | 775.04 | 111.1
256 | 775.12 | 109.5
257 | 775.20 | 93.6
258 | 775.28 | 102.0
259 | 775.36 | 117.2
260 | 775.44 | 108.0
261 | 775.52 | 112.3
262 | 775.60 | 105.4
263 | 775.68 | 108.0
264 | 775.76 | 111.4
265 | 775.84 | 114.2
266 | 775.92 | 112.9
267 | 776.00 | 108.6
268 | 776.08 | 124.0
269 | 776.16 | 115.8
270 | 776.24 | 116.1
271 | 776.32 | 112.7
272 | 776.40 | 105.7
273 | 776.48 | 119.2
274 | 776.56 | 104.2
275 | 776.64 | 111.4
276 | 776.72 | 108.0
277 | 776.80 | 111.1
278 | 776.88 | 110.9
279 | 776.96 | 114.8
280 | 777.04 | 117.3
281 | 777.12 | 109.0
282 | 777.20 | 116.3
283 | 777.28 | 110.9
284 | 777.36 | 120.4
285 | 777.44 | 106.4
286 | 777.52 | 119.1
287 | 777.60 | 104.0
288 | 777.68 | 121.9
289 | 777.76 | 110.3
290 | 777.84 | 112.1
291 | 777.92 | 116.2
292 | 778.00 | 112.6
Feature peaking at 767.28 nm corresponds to Mg II 2798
